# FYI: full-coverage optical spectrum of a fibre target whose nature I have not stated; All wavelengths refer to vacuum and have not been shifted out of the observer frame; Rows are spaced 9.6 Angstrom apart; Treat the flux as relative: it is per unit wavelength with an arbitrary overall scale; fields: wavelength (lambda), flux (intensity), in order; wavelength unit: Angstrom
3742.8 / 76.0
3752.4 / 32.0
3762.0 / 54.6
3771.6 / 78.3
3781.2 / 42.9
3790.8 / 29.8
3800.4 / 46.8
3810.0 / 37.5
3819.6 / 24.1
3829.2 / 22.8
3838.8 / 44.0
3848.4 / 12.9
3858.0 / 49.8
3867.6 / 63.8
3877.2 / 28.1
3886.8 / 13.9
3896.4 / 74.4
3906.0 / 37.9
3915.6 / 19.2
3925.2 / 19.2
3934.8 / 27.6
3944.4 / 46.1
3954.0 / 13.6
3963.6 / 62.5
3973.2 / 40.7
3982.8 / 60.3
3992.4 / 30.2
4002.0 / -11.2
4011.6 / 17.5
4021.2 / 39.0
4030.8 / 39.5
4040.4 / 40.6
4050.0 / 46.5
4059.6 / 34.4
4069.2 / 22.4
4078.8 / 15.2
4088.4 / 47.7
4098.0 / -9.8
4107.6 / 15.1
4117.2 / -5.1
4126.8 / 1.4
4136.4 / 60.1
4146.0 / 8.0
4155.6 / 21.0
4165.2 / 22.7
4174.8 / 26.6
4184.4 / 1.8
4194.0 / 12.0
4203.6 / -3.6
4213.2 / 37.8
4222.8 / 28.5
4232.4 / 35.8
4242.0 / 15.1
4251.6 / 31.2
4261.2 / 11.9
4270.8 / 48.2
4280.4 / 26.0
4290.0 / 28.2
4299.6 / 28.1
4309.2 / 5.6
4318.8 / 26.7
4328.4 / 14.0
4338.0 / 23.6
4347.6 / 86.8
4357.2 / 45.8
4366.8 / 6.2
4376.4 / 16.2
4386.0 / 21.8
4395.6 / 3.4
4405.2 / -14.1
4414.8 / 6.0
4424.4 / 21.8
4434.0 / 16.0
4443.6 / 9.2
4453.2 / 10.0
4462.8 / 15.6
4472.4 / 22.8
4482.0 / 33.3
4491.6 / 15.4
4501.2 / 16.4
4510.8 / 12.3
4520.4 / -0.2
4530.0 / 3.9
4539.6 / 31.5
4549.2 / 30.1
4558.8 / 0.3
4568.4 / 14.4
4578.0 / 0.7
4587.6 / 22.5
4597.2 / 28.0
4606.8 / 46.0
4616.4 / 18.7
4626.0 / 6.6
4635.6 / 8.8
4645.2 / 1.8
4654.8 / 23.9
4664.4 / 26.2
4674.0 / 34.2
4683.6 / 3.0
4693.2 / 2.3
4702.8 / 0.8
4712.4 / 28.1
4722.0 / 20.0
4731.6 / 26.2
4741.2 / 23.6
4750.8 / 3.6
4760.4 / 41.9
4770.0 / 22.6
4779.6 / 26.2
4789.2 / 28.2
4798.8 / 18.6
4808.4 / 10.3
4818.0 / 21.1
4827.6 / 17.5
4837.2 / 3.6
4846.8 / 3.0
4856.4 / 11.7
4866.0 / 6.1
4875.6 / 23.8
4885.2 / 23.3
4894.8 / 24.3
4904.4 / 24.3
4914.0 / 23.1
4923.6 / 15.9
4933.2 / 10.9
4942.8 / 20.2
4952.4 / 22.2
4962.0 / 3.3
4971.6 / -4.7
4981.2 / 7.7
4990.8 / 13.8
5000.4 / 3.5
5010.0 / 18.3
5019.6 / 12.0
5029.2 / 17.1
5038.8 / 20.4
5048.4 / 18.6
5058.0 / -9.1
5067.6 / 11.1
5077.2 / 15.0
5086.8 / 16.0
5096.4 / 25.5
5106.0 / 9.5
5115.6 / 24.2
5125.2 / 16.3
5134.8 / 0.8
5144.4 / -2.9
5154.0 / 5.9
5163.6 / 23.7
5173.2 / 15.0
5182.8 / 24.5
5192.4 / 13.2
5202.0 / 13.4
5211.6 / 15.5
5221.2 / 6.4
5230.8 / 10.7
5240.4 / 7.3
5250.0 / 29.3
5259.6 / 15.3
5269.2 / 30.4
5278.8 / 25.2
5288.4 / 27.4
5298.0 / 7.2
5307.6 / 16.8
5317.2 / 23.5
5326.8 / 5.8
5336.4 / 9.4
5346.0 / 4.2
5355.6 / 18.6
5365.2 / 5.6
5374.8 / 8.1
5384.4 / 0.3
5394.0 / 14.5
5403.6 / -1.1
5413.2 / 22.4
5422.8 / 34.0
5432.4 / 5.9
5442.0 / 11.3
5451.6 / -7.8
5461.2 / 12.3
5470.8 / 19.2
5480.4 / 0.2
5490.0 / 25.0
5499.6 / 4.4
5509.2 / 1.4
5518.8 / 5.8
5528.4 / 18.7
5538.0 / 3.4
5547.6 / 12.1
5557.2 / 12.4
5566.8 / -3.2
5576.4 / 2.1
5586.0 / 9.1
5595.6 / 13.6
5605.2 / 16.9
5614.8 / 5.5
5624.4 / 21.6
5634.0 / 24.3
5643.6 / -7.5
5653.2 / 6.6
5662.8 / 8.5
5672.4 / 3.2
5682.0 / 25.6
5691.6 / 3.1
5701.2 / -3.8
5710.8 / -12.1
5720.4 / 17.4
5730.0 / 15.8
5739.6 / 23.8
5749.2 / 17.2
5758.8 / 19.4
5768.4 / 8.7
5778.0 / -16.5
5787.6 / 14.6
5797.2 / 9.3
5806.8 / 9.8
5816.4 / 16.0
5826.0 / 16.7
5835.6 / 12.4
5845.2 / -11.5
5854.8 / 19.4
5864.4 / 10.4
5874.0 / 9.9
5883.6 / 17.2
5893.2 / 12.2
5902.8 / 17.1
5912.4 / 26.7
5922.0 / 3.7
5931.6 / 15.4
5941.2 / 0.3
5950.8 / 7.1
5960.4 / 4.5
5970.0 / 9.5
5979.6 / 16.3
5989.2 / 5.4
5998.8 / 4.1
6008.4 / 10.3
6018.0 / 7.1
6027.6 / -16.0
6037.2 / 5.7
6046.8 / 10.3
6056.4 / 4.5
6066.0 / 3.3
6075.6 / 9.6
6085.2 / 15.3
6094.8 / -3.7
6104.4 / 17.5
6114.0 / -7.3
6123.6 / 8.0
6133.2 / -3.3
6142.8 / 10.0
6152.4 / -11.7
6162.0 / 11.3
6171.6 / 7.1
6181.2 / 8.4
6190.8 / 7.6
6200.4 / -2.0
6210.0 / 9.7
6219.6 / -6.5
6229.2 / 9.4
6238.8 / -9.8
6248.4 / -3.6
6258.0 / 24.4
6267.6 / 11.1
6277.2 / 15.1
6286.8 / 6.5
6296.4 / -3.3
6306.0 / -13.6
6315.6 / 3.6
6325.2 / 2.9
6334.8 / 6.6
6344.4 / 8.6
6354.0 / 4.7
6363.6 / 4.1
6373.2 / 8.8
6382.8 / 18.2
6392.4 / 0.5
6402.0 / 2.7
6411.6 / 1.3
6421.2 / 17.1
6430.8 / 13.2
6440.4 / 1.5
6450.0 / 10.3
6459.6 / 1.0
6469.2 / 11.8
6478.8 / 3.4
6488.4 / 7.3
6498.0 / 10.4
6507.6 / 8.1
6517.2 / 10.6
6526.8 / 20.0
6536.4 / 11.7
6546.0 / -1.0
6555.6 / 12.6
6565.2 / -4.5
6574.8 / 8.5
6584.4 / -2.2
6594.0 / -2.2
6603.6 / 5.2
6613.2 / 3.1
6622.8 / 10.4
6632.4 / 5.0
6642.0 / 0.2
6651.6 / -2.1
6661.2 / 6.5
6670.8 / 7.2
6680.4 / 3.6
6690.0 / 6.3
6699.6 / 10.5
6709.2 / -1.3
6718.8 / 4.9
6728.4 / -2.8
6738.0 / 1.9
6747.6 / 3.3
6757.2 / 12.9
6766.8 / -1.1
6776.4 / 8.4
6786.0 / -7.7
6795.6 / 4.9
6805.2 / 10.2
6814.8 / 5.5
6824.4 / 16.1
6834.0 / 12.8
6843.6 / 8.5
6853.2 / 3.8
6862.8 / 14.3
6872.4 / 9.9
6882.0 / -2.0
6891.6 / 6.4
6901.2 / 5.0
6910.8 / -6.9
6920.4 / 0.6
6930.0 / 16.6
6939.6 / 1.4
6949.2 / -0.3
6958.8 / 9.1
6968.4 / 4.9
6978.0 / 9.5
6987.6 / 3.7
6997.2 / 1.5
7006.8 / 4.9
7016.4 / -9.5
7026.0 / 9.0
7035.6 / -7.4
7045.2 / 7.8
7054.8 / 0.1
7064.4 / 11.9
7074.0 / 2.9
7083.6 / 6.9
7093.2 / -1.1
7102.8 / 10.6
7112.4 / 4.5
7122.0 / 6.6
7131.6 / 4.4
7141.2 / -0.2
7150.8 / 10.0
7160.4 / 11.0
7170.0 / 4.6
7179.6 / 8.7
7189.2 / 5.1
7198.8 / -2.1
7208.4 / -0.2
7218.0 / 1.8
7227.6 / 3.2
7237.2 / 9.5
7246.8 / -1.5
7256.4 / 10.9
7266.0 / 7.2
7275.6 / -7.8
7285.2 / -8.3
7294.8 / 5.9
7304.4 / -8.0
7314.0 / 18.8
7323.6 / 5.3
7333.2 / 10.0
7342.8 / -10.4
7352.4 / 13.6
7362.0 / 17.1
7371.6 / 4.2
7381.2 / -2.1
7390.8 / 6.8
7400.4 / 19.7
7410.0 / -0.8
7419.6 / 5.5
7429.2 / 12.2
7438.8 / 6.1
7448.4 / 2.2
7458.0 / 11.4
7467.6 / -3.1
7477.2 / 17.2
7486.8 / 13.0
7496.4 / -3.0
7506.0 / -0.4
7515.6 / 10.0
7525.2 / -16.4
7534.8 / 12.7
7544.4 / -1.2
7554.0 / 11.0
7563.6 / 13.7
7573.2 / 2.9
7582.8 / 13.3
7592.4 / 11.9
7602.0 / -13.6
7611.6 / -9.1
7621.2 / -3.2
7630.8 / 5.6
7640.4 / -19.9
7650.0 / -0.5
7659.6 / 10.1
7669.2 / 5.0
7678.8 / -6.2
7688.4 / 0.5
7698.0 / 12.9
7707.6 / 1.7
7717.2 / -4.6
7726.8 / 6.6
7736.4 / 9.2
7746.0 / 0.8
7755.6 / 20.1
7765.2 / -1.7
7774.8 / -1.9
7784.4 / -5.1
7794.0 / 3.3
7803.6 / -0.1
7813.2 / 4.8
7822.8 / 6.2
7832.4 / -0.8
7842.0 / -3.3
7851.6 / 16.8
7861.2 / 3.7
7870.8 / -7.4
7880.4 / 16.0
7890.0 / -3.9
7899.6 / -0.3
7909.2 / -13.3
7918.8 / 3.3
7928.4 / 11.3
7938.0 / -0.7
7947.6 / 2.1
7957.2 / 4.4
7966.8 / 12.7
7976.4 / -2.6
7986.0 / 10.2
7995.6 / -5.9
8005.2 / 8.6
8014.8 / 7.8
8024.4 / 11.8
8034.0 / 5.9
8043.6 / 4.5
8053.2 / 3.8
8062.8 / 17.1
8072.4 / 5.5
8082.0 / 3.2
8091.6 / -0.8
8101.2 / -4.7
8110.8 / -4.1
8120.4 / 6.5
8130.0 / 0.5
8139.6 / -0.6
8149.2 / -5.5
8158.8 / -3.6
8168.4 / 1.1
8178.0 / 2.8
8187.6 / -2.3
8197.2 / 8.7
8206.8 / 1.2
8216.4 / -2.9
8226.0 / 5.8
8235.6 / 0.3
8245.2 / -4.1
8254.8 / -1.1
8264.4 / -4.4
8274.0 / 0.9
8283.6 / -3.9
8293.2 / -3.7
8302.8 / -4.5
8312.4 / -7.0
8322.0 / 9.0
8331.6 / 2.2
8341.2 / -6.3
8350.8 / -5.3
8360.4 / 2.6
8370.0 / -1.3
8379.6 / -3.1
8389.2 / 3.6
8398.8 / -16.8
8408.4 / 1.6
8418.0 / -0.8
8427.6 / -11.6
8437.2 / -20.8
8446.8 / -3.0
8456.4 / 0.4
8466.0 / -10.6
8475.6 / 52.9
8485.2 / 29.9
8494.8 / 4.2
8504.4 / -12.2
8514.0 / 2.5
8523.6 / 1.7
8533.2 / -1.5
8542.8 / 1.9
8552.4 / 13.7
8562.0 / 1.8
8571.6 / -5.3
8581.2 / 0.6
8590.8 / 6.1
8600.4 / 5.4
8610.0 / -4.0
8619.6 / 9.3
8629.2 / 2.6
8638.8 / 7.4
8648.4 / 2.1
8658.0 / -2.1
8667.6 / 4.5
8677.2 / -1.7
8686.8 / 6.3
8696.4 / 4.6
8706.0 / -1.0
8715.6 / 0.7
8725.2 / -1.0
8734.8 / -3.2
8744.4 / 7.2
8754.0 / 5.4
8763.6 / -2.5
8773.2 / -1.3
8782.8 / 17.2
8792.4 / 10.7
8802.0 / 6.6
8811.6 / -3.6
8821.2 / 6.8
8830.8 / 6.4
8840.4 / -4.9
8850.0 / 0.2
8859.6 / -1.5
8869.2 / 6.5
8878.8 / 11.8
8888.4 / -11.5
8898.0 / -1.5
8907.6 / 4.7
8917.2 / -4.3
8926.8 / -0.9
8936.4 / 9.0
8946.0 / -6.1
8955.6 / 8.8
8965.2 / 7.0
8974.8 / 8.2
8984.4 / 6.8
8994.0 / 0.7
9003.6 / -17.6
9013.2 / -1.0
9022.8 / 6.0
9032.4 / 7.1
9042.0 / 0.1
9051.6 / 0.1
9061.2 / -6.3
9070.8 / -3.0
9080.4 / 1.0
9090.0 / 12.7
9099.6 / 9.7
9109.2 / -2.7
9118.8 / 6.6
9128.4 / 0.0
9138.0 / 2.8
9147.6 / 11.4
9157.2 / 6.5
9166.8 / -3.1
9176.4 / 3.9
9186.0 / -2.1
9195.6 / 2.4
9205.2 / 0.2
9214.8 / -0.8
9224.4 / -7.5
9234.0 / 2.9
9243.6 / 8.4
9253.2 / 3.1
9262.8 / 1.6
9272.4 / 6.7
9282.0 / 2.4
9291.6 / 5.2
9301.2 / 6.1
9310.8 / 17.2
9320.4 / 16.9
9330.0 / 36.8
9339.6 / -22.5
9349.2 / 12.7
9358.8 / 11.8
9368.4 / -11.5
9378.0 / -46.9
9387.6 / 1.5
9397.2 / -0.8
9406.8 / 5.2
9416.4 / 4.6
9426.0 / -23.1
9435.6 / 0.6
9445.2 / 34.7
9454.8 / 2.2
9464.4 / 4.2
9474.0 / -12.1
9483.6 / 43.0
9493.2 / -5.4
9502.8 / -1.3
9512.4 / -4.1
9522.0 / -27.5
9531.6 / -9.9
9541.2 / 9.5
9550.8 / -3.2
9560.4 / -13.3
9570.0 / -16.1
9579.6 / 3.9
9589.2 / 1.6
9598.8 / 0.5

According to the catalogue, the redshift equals 1.27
